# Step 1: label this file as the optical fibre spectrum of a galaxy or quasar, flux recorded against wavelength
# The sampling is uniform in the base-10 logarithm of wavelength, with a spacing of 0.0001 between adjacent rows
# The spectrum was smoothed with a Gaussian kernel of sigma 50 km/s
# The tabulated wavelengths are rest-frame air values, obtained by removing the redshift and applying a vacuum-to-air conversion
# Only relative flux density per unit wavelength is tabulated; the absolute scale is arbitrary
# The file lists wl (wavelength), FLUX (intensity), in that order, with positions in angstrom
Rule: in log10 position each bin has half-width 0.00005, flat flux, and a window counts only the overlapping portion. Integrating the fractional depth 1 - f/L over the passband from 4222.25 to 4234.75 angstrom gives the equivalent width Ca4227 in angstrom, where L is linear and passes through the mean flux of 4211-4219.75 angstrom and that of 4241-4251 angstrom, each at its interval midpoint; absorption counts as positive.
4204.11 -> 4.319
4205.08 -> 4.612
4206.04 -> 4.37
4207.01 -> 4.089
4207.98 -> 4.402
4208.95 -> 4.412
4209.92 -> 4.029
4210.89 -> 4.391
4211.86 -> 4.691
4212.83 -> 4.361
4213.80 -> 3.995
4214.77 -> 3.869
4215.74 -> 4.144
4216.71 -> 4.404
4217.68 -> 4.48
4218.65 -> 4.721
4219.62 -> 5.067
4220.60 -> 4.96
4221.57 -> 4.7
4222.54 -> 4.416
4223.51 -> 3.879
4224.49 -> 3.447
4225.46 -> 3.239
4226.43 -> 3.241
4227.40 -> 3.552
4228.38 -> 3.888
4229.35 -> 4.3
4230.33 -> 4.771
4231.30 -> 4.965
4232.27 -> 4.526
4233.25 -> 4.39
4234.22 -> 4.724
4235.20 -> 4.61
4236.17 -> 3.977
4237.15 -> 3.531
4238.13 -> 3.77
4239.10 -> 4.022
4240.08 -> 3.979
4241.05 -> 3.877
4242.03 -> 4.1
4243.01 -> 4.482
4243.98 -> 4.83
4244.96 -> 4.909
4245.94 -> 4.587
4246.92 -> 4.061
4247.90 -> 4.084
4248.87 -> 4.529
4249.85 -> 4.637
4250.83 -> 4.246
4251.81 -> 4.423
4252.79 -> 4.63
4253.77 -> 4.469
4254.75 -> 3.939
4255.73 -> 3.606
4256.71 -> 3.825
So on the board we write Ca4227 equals 0.86 angstrom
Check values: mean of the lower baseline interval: 4.39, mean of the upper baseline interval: 4.42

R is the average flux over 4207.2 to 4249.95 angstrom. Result 4.27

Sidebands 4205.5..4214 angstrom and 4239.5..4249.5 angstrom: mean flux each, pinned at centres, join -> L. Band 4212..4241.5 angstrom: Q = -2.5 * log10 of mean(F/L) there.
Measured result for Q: 0.03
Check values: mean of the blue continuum 4.32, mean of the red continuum 4.35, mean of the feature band 4.2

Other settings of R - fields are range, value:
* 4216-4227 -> 4.23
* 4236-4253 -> 4.26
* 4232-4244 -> 4.19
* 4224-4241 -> 4.05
